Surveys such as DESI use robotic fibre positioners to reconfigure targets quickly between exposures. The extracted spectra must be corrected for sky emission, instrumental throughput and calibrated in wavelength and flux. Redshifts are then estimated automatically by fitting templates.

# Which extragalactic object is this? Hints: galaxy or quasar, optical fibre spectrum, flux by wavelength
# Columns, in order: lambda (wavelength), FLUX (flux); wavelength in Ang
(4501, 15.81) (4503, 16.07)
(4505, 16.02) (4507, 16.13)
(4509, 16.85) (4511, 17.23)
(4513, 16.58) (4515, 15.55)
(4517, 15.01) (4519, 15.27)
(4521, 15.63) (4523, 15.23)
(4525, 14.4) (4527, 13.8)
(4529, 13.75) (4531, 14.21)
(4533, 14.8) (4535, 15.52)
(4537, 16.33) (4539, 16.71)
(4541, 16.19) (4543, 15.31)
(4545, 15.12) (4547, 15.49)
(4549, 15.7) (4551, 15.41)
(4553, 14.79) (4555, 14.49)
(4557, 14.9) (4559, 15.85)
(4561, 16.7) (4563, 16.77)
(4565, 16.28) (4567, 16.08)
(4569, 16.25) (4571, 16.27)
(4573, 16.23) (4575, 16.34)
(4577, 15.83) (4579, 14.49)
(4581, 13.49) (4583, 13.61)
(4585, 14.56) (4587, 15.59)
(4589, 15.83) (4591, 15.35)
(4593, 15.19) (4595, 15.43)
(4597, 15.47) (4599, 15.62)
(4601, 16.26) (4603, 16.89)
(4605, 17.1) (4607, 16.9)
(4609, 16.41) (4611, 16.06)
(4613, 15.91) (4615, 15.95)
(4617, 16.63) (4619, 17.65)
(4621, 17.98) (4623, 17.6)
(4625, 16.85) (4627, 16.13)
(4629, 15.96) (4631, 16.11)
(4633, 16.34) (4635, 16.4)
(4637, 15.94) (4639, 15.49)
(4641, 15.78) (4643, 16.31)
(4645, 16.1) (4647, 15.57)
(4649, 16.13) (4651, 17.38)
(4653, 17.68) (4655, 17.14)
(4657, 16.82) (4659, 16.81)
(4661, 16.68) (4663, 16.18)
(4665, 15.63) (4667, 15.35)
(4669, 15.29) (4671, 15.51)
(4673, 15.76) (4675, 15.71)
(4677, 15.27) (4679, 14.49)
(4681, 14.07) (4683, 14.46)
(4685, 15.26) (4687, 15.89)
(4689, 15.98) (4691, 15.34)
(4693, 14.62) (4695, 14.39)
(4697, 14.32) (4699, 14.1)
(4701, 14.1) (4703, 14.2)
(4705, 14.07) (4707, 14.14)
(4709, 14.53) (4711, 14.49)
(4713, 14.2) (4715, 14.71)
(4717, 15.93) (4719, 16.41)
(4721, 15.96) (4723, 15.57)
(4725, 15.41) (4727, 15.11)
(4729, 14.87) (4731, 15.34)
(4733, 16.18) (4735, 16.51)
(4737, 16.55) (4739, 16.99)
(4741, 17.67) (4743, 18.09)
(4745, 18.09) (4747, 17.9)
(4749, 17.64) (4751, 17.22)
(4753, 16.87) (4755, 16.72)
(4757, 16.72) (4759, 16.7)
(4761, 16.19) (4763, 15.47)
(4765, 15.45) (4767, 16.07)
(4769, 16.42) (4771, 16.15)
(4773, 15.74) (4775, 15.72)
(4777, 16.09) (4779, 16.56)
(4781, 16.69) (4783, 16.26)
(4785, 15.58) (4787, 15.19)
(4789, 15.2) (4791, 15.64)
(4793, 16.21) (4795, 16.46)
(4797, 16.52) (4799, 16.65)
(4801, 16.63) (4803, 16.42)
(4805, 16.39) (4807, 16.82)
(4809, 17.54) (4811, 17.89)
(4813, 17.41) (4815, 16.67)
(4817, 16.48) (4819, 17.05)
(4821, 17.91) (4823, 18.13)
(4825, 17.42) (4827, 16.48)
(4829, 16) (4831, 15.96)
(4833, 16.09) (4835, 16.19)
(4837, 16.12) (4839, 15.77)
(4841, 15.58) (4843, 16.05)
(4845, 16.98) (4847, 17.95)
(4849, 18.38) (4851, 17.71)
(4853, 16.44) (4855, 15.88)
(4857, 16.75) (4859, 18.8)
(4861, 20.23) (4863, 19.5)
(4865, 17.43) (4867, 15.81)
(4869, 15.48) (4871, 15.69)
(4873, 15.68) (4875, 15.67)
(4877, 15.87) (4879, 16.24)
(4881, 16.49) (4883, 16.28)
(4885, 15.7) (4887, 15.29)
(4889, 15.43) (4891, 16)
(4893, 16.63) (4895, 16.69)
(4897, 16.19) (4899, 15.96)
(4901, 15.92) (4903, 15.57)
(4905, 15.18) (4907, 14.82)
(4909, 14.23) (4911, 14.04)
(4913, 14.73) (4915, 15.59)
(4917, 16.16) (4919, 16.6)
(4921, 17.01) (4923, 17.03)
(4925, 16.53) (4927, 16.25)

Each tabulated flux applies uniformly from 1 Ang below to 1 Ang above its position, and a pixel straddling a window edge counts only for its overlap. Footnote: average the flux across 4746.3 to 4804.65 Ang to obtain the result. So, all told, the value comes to 16.3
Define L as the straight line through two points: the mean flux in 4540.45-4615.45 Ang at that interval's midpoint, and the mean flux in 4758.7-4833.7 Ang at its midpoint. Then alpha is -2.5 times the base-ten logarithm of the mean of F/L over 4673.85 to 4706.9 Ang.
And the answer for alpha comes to 0.09 mag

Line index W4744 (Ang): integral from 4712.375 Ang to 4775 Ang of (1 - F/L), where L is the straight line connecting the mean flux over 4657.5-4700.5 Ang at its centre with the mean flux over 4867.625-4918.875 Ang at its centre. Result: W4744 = -3.6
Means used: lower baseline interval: 15.3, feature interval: 16.3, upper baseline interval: 15.7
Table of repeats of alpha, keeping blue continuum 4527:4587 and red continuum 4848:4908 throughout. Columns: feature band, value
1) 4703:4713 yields 0.116 mag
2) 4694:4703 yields 0.119 mag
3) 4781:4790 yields 0.032 mag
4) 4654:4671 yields -0.030 mag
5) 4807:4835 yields -0.046 mag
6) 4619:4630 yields -0.090 mag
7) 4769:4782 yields -0.004 mag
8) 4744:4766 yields -0.050 mag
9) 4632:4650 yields -0.022 mag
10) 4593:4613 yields -0.042 mag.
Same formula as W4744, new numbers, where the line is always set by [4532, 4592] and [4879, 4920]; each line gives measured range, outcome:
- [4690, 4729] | 2.0 Ang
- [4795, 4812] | -1.3 Ang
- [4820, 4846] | -1.4 Ang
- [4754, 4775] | -0.7 Ang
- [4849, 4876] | -2.4 Ang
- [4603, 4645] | -2.4 Ang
